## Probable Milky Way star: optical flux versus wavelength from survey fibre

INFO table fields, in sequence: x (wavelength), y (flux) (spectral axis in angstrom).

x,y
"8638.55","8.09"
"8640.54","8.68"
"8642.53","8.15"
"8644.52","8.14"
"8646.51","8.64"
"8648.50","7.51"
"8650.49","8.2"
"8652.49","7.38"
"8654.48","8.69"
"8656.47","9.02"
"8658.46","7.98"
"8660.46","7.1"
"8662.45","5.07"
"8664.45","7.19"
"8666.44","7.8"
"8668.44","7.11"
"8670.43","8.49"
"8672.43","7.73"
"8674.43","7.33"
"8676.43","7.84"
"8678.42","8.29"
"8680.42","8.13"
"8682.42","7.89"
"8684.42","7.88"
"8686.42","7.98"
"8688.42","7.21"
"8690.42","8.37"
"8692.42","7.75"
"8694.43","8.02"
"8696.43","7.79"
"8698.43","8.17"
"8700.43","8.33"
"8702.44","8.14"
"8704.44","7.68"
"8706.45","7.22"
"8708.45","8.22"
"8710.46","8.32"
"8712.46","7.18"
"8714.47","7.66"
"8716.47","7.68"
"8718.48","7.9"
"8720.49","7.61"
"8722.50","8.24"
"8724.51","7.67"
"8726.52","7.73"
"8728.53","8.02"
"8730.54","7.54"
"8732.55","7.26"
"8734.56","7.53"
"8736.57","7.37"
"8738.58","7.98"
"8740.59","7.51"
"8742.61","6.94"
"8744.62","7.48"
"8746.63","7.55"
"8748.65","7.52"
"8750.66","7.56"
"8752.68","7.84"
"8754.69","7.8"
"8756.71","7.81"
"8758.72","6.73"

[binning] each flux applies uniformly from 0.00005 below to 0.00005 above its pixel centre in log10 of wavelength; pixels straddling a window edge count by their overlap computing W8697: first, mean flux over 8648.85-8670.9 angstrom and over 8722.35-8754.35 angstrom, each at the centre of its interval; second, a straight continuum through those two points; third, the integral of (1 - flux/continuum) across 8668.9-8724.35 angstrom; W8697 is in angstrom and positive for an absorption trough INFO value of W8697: -1.99 angstrom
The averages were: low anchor 7.62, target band 7.88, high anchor 7.6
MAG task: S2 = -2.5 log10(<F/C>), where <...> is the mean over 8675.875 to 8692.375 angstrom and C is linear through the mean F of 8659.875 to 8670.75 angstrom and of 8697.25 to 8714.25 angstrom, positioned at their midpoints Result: -0.07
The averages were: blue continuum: 7.05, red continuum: 7.89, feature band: 7.94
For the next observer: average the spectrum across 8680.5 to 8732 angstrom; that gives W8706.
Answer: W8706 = 7.85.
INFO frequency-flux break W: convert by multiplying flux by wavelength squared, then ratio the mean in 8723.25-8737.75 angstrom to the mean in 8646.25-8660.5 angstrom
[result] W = 0.96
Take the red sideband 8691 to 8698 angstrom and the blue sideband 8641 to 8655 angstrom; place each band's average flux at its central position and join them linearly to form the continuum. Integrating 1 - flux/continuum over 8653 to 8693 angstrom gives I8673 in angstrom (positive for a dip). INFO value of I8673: 1.3 angstrom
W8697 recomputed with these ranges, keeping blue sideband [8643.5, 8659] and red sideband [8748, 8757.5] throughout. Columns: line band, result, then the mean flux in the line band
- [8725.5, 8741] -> 0.4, 7.62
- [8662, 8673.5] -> 1.1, 7.33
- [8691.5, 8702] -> -0.1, 8.02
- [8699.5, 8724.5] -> 0.2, 7.84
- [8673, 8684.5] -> 0.3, 7.89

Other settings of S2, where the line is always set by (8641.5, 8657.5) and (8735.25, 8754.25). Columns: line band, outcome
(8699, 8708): -0.007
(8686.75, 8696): 0.011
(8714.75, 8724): -0.016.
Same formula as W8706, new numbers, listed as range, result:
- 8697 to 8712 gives 7.98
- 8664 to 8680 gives 7.76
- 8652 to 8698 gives 7.75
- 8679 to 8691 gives 7.91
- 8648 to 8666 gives 7.58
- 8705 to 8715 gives 7.72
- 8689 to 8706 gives 7.98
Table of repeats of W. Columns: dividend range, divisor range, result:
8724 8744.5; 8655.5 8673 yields 1.02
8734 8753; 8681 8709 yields 0.96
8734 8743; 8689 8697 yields 0.95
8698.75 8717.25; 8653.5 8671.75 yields 1.04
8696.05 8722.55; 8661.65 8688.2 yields 1.04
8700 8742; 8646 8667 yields 1.02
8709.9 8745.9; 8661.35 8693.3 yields 1.01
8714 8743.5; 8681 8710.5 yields 0.97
